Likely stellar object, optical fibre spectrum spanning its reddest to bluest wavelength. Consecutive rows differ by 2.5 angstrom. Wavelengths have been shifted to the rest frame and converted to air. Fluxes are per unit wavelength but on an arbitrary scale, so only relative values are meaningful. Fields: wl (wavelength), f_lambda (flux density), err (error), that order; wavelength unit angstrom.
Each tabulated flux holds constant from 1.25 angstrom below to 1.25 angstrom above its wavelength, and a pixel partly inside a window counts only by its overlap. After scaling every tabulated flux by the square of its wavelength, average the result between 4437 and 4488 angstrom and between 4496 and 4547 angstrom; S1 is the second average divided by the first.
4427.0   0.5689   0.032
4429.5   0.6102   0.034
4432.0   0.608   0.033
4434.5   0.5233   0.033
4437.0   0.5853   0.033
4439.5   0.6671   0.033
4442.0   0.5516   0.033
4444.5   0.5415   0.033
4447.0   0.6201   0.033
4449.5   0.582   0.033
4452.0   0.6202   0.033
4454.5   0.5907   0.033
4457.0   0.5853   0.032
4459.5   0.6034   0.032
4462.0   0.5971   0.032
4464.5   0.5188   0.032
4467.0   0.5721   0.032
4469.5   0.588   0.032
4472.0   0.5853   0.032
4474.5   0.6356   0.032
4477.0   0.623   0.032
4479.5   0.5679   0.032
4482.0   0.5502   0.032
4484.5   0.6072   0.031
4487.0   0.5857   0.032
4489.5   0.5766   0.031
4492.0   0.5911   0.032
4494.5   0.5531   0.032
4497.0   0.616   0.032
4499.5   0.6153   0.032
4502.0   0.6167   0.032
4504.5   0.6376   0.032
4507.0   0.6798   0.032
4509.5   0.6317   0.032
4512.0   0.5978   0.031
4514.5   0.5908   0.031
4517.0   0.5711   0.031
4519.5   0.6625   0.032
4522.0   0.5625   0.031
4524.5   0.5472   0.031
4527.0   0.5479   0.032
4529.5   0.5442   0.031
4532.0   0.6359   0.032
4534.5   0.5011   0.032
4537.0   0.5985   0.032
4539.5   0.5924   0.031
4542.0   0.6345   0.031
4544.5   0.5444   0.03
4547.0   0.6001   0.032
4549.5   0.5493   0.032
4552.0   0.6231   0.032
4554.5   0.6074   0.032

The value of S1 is 1.04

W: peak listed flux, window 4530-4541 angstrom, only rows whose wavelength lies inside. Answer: 0.6359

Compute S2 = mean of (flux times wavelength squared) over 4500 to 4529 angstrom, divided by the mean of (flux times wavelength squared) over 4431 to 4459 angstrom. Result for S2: 1.1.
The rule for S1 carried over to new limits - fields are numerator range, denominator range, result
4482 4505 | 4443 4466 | 1.04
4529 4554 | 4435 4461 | 1.03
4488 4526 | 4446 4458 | 1.03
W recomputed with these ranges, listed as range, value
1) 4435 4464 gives 0.6671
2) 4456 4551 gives 0.6798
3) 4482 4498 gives 0.616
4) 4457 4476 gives 0.6356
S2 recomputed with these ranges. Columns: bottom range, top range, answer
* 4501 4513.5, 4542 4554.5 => 0.95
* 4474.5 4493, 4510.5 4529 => 1.00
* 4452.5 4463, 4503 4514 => 1.09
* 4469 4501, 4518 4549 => 1.00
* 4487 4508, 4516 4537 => 0.95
